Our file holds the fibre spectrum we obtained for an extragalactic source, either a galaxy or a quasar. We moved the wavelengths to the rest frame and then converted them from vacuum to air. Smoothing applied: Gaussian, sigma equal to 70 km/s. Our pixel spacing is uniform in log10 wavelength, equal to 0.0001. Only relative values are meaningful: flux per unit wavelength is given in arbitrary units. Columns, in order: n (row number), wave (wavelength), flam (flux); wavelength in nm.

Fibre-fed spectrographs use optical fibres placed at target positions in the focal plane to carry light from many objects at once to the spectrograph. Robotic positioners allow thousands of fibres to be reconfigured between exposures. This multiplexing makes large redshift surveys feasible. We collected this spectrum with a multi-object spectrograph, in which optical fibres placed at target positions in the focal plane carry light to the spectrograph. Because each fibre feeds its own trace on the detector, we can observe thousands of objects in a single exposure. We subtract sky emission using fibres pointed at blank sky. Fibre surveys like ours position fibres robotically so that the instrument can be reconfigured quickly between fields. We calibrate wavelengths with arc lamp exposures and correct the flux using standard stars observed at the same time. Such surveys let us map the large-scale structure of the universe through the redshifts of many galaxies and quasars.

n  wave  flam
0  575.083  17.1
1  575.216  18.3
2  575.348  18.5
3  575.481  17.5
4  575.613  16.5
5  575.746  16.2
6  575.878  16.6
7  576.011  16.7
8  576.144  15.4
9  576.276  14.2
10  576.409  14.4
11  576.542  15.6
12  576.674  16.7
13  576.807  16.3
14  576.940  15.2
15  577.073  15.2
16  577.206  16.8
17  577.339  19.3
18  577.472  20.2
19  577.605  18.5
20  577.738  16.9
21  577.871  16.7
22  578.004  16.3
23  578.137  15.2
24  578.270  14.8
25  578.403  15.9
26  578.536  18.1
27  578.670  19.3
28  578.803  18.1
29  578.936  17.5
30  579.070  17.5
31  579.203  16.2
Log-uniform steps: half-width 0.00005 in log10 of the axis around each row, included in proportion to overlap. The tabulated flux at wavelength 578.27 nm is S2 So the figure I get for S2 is 14.8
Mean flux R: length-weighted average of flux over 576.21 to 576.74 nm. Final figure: 15.2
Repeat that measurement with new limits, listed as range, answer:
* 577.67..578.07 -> 16.6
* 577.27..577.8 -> 18.7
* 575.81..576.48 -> 15.5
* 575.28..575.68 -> 17.5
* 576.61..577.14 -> 15.8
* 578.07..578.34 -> 15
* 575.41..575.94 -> 16.7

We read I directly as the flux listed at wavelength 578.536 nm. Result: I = 18.1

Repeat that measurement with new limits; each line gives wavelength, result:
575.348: 18.5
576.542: 15.6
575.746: 16.2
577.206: 16.8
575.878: 16.6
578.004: 16.3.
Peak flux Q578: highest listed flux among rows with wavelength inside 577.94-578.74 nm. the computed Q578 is 19.3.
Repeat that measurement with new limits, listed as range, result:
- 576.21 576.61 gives 15.6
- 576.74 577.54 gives 20.2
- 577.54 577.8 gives 18.5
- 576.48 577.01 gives 16.7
